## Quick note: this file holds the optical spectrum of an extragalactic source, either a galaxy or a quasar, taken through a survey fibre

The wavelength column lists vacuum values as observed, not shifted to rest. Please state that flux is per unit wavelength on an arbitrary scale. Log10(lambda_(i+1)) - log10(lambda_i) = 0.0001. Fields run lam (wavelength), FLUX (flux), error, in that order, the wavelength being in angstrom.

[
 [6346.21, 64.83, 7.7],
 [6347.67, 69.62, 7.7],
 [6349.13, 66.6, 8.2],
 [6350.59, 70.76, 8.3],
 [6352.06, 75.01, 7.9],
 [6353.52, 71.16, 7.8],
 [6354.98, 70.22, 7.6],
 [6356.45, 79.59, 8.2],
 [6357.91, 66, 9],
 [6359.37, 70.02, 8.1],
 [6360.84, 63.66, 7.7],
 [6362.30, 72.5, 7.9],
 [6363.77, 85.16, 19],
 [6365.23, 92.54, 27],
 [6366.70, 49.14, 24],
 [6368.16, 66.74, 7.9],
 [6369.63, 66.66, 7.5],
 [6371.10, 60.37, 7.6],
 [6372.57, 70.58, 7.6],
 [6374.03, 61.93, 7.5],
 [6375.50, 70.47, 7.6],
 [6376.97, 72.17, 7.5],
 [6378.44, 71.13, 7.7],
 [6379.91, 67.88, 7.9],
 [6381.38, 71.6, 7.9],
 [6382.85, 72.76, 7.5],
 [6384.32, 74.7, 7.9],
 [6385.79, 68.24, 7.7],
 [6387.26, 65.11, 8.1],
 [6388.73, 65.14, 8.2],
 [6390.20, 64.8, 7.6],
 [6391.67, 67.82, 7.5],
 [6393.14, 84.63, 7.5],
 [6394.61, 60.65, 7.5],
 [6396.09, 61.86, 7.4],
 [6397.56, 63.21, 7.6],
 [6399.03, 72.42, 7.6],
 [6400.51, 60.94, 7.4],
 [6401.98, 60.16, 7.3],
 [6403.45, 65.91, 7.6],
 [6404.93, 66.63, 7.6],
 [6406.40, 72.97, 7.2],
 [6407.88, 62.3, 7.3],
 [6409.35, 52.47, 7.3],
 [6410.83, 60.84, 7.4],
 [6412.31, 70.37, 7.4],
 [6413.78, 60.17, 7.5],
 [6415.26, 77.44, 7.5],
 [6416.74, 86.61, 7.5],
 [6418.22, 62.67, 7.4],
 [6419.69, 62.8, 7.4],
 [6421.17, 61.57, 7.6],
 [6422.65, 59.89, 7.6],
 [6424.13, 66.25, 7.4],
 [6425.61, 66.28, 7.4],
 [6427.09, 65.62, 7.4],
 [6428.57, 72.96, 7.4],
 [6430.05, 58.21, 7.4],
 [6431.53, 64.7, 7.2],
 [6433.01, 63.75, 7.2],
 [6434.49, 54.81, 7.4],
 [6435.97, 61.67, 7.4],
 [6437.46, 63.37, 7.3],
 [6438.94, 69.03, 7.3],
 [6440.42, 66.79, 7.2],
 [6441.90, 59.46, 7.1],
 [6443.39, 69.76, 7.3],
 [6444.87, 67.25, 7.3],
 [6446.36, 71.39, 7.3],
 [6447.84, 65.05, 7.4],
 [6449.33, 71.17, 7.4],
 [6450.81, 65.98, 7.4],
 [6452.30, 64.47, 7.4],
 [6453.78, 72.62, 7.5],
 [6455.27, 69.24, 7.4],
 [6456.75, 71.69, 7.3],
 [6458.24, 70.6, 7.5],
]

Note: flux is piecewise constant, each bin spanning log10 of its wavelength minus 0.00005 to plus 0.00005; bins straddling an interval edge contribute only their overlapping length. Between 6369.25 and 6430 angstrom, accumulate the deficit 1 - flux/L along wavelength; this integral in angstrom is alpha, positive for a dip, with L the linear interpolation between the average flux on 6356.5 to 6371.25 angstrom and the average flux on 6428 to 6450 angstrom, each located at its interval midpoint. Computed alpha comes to 0.74 angstrom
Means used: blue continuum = 70.1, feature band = 66.9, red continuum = 65.2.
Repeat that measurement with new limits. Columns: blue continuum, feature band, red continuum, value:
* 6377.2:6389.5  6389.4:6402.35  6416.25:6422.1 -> 0.5 angstrom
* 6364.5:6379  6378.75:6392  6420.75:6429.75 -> -0.3 angstrom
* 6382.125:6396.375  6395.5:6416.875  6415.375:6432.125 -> 0.6 angstrom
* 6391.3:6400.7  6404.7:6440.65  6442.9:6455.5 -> 1.5 angstrom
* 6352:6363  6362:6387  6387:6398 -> -0.5 angstrom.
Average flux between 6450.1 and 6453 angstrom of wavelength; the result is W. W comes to 65.1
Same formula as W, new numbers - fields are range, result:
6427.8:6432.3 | 65.3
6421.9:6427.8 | 64.5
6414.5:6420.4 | 72.4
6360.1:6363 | 68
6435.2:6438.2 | 62.3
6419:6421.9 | 62.1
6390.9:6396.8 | 68.7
